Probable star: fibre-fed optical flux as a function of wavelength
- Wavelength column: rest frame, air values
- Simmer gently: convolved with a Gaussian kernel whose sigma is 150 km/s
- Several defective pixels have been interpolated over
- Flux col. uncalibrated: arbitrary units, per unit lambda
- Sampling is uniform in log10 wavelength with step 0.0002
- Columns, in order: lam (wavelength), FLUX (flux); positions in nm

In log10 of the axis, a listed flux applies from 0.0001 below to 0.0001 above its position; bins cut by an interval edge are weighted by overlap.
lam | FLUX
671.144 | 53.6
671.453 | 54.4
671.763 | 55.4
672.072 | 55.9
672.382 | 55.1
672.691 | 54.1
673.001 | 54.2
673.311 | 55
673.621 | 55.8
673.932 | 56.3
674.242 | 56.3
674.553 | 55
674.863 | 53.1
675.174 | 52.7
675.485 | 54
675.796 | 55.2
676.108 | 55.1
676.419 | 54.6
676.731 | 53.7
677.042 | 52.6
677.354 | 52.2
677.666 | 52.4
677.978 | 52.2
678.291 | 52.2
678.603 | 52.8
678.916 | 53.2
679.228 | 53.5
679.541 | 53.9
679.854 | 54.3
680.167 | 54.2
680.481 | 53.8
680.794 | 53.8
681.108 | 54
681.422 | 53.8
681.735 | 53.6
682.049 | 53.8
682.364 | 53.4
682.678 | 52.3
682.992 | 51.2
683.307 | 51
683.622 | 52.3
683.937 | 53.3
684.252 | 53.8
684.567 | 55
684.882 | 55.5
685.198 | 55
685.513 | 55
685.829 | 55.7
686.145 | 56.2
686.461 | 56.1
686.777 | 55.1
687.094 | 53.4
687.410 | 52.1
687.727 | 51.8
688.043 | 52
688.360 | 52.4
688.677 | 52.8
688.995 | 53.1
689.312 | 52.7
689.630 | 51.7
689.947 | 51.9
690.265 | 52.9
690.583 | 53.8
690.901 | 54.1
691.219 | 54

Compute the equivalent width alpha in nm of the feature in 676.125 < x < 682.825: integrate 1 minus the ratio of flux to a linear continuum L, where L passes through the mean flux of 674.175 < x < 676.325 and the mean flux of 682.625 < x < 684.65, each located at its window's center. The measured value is 0.02 nm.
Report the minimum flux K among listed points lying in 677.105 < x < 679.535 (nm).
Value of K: 52.2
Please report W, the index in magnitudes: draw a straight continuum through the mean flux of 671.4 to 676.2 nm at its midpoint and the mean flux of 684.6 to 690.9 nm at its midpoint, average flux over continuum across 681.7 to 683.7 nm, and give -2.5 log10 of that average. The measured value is 0.03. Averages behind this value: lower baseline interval 54.8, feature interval 52.4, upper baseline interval 53.7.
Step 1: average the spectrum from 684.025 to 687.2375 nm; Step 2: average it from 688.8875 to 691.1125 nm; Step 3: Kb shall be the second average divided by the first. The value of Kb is 1.0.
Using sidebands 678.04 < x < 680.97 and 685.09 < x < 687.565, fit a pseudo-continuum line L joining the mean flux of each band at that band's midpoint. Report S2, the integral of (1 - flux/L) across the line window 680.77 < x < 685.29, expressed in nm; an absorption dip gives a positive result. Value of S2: 0.06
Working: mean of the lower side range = 53.5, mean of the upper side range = 54.8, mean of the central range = 53.4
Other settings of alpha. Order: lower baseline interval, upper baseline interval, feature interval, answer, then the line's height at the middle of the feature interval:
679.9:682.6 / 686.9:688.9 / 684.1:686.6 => -0.11 nm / 53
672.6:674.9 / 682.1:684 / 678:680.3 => 0.00 nm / 53.5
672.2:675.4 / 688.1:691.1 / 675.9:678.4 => 0.05 nm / 54.3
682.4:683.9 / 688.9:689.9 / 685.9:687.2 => -0.08 nm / 52.2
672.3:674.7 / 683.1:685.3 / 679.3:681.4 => 0.01 nm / 54.2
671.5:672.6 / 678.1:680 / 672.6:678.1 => 0.02 nm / 54.3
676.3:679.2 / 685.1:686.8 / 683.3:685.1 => 0.04 nm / 55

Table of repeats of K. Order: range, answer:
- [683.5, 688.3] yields 51.8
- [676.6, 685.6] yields 51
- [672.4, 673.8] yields 54.1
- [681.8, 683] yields 51.2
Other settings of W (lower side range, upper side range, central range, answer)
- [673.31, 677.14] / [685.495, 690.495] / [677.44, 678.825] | 0.039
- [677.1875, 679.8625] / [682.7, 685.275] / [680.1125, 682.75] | -0.011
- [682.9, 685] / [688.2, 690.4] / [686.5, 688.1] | -0.009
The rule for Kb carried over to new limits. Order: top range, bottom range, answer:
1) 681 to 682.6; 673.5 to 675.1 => 0.97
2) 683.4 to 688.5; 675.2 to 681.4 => 1.01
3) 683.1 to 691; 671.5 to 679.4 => 0.99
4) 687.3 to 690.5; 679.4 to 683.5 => 0.98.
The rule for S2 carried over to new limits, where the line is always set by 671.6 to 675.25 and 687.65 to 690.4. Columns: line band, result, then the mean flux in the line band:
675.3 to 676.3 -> -0.003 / 54.7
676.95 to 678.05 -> 0.039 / 52.3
